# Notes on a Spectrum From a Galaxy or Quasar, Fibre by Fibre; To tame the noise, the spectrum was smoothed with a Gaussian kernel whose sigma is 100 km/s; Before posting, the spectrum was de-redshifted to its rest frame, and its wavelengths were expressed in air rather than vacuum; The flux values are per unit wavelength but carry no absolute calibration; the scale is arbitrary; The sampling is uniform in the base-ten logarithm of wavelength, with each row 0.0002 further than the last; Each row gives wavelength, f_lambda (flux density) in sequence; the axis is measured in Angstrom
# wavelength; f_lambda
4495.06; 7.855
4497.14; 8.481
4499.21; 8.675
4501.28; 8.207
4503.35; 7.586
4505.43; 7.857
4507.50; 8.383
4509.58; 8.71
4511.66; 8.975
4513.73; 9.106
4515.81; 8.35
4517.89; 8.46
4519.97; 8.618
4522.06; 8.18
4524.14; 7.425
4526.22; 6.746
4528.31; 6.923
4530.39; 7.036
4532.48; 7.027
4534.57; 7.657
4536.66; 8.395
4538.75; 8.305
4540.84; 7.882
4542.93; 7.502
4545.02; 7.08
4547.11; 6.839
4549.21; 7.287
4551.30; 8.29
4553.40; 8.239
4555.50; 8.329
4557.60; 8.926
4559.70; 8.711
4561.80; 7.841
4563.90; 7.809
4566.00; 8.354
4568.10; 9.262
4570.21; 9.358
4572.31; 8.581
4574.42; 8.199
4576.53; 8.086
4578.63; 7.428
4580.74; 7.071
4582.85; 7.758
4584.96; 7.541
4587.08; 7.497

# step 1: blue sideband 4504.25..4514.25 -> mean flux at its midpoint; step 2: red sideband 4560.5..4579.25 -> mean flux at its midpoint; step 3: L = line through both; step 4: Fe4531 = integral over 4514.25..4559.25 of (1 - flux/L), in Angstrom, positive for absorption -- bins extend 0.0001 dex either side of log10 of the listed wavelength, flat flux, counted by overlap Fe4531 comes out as 3.5 Angstrom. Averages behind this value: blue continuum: 8.57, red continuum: 8.35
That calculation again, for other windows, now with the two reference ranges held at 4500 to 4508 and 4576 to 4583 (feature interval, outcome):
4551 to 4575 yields -2.7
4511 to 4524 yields -1.0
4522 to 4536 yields 1.1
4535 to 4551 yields 0.2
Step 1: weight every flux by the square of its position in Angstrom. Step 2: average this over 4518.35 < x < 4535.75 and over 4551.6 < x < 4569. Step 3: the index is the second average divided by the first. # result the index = 1.1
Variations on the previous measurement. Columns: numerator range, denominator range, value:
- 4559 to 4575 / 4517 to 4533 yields 1.15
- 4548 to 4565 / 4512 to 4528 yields 1.02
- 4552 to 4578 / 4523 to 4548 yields 1.16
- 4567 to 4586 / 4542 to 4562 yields 1.04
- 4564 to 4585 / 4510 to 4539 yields 1.05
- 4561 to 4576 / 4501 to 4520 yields 1.03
